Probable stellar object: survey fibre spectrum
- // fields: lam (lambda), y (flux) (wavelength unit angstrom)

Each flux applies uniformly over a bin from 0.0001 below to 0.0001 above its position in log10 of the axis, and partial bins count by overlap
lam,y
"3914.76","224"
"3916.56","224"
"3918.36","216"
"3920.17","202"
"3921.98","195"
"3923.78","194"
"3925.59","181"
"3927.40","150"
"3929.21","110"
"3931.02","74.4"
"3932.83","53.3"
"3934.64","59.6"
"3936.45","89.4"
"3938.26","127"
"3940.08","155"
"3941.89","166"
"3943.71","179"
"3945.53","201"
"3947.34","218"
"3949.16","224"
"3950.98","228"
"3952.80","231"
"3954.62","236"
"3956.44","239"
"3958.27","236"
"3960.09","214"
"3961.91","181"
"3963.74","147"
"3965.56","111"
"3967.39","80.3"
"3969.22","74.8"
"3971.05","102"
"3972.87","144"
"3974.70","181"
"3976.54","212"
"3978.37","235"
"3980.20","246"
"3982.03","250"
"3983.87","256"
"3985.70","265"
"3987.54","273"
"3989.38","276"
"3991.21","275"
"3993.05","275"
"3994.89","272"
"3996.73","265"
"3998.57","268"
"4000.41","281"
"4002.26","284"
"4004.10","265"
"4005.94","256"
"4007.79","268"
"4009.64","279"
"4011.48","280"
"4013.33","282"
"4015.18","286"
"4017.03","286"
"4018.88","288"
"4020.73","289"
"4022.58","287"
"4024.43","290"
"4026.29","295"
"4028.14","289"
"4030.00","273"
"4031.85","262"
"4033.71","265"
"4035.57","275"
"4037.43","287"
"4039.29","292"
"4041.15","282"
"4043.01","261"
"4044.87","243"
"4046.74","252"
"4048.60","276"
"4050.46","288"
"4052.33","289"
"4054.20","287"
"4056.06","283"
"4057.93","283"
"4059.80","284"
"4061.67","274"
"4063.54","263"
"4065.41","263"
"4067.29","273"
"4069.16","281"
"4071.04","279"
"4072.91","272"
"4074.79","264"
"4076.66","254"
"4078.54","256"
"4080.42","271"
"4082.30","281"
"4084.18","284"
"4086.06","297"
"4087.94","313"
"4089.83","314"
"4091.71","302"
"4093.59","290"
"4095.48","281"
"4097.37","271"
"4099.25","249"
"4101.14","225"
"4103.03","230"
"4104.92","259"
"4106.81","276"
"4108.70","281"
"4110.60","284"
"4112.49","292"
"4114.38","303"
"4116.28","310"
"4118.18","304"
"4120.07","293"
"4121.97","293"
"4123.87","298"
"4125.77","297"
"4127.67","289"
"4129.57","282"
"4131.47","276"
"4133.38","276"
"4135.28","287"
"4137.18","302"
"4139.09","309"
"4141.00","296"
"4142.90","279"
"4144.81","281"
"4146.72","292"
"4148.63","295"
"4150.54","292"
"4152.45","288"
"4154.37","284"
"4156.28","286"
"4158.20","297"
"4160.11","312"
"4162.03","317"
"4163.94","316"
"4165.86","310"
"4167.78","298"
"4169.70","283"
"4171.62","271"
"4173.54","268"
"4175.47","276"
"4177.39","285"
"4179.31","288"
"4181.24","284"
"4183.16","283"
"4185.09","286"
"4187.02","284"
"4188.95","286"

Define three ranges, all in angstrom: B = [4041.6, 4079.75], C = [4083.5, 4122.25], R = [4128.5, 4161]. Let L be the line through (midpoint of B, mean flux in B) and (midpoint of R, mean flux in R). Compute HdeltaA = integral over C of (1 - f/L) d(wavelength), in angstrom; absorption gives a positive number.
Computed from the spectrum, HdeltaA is -0.3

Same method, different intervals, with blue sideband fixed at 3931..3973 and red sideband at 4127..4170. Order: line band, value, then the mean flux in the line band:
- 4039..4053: -3.0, 272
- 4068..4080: -1.3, 268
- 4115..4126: -1.0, 299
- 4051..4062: -2.5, 284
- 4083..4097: -2.3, 296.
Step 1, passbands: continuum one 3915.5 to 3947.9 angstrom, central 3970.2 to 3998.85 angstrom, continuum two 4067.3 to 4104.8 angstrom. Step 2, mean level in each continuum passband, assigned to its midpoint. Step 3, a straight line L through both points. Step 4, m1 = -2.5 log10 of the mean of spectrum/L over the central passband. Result -0.20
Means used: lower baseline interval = 155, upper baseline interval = 274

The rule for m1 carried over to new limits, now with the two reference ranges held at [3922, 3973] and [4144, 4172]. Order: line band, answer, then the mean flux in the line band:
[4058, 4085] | -0.14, 272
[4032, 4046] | -0.24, 271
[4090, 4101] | -0.09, 277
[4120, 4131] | -0.07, 291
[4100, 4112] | 0.01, 260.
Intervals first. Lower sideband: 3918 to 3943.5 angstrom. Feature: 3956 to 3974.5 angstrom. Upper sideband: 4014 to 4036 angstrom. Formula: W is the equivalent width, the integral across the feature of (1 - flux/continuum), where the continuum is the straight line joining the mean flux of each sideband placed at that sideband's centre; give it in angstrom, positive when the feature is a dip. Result 3.7 angstrom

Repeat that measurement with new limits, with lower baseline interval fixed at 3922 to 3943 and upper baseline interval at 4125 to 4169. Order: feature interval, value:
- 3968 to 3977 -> 1.2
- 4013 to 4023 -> -4.8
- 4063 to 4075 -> -2.0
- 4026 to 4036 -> -3.5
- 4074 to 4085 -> -1.2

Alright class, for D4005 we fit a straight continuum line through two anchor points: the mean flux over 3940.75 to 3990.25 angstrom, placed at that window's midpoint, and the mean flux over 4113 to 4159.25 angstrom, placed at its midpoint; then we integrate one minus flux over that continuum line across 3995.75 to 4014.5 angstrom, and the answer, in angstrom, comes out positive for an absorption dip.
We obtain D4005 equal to -4.4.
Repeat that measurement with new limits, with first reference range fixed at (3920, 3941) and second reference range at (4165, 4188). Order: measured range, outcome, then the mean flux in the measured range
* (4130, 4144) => -1.6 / 289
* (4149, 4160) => -0.8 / 291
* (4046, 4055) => -3.2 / 279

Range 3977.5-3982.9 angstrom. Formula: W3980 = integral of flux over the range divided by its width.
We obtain 244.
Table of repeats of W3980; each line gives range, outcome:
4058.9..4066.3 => 271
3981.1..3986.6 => 257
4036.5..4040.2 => 289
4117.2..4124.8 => 297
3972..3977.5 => 180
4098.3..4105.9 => 241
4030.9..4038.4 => 272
